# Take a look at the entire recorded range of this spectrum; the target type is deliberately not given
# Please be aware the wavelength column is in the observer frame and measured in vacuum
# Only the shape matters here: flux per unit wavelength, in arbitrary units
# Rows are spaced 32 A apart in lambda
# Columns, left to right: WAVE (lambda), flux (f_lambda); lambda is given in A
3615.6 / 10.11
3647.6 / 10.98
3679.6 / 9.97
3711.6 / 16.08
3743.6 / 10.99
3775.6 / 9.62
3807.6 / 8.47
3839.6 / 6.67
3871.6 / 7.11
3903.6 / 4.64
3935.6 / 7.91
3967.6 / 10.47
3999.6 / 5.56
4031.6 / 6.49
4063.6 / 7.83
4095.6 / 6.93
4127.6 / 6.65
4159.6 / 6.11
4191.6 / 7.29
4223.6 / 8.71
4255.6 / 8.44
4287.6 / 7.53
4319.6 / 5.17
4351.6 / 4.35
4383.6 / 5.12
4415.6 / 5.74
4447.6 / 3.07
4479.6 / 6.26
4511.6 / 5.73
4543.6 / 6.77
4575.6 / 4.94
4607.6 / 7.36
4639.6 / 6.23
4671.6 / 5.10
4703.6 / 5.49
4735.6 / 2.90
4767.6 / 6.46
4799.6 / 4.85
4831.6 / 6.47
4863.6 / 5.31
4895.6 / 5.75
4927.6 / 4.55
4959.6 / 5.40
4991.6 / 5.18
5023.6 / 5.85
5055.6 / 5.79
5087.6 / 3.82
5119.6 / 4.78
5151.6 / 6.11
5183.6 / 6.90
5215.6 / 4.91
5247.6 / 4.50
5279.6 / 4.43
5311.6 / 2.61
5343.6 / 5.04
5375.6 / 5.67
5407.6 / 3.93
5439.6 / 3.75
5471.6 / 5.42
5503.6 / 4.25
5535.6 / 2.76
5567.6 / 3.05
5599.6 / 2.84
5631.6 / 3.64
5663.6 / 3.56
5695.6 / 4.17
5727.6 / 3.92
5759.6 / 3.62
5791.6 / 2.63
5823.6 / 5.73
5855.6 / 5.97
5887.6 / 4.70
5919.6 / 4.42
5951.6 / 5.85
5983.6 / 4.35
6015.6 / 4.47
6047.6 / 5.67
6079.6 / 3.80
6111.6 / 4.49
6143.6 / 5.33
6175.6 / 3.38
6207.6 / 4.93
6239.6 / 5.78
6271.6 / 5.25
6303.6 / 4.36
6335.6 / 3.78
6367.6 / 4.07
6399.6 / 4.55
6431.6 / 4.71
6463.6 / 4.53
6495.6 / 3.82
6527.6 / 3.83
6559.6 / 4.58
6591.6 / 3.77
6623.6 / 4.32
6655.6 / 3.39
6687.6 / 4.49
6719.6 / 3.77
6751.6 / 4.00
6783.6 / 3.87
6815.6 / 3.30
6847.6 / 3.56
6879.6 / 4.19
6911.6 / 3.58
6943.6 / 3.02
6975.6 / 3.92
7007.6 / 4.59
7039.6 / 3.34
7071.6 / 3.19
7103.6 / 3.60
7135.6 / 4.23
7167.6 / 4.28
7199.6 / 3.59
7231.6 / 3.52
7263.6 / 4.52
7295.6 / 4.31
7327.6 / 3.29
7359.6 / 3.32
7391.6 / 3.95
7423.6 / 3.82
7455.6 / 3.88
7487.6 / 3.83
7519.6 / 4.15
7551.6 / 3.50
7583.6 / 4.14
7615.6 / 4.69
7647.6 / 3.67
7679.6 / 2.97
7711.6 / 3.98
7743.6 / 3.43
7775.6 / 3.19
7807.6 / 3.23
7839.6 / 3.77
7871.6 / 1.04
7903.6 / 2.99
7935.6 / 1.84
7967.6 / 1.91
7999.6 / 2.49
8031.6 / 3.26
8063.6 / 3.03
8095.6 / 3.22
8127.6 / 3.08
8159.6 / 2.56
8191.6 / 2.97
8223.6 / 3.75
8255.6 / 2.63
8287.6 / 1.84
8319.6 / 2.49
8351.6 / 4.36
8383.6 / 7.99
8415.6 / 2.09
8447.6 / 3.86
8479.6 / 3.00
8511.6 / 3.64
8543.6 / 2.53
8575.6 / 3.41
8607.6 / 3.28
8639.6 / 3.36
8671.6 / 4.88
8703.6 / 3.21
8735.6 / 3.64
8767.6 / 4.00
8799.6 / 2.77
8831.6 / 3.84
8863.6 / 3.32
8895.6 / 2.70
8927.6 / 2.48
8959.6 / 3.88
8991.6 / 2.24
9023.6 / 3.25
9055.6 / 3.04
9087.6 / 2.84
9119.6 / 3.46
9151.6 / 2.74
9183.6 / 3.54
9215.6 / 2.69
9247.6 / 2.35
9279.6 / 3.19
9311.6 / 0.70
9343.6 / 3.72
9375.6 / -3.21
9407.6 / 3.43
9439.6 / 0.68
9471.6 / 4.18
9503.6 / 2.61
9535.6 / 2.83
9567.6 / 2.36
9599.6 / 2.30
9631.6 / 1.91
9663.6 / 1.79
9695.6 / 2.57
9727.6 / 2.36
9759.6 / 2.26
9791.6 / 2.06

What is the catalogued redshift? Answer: 1.245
